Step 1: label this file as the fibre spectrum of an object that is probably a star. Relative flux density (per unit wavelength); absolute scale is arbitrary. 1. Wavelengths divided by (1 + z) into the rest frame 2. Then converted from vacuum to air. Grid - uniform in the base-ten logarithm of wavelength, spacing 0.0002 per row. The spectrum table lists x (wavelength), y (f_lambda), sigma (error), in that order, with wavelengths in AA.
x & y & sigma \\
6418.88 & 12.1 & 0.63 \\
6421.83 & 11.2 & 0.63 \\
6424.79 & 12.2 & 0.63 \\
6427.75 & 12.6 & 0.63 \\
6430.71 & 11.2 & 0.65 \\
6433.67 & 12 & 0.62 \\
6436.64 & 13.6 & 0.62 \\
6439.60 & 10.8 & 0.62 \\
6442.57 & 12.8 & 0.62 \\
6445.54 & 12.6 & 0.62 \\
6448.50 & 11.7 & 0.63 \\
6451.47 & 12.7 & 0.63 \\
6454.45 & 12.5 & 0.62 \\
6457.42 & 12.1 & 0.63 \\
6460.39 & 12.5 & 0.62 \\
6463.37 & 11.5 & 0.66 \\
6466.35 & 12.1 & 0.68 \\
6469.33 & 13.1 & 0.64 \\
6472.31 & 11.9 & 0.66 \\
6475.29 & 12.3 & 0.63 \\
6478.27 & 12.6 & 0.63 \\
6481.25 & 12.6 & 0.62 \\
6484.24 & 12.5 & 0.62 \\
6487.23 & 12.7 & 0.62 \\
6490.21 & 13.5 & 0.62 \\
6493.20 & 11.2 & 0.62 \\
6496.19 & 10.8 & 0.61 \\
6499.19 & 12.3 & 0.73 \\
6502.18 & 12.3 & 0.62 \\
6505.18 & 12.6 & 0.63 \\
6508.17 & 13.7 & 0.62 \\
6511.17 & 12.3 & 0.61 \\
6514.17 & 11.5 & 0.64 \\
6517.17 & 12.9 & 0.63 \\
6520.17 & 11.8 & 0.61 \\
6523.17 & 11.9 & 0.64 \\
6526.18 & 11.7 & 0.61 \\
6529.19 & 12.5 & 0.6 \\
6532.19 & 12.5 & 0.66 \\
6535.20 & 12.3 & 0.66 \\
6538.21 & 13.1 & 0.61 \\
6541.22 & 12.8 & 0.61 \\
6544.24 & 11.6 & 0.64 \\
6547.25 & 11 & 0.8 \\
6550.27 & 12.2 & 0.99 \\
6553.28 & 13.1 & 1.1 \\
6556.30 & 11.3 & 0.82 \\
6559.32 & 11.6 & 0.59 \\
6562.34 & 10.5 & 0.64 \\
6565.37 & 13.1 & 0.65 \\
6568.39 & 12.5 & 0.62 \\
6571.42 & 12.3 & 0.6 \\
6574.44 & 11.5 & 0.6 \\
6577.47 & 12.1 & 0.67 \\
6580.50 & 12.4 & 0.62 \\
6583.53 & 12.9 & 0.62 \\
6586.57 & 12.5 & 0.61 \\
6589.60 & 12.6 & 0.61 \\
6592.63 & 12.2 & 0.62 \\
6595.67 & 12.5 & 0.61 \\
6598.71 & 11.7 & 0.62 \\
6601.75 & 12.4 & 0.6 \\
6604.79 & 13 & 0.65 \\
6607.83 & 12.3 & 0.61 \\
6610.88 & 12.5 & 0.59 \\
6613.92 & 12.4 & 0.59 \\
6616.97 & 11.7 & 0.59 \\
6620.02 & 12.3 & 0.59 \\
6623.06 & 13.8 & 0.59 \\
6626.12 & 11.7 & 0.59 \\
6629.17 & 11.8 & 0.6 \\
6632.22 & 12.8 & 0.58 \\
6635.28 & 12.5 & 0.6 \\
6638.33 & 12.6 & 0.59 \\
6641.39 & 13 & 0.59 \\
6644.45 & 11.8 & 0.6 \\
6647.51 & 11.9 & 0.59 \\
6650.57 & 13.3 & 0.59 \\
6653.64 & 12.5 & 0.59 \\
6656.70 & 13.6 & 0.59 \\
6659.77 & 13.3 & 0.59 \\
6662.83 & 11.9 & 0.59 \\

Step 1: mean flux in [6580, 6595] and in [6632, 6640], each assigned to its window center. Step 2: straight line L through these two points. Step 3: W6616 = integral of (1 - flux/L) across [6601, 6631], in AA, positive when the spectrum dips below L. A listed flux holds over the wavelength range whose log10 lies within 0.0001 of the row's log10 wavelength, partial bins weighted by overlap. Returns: 0.4 AA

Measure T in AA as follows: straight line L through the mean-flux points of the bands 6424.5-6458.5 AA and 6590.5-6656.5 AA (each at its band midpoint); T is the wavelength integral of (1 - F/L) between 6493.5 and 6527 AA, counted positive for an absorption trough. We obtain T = 0.5 AA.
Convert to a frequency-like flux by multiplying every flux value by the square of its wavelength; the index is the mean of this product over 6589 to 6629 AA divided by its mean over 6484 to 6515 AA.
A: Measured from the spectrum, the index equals 1.0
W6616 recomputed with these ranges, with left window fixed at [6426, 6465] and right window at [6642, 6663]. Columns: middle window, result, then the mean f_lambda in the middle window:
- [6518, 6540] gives 0.2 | 12.3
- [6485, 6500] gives 0.2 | 12.1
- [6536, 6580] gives 1.4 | 12.1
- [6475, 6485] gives -0.2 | 12.5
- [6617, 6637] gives 0.3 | 12.4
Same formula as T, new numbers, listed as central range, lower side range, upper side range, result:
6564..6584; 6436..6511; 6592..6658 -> 0.1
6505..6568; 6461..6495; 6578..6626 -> 1.1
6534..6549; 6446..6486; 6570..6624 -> 0.2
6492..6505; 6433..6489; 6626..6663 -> 0.7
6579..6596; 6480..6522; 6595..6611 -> -0.2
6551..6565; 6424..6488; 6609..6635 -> 0.6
